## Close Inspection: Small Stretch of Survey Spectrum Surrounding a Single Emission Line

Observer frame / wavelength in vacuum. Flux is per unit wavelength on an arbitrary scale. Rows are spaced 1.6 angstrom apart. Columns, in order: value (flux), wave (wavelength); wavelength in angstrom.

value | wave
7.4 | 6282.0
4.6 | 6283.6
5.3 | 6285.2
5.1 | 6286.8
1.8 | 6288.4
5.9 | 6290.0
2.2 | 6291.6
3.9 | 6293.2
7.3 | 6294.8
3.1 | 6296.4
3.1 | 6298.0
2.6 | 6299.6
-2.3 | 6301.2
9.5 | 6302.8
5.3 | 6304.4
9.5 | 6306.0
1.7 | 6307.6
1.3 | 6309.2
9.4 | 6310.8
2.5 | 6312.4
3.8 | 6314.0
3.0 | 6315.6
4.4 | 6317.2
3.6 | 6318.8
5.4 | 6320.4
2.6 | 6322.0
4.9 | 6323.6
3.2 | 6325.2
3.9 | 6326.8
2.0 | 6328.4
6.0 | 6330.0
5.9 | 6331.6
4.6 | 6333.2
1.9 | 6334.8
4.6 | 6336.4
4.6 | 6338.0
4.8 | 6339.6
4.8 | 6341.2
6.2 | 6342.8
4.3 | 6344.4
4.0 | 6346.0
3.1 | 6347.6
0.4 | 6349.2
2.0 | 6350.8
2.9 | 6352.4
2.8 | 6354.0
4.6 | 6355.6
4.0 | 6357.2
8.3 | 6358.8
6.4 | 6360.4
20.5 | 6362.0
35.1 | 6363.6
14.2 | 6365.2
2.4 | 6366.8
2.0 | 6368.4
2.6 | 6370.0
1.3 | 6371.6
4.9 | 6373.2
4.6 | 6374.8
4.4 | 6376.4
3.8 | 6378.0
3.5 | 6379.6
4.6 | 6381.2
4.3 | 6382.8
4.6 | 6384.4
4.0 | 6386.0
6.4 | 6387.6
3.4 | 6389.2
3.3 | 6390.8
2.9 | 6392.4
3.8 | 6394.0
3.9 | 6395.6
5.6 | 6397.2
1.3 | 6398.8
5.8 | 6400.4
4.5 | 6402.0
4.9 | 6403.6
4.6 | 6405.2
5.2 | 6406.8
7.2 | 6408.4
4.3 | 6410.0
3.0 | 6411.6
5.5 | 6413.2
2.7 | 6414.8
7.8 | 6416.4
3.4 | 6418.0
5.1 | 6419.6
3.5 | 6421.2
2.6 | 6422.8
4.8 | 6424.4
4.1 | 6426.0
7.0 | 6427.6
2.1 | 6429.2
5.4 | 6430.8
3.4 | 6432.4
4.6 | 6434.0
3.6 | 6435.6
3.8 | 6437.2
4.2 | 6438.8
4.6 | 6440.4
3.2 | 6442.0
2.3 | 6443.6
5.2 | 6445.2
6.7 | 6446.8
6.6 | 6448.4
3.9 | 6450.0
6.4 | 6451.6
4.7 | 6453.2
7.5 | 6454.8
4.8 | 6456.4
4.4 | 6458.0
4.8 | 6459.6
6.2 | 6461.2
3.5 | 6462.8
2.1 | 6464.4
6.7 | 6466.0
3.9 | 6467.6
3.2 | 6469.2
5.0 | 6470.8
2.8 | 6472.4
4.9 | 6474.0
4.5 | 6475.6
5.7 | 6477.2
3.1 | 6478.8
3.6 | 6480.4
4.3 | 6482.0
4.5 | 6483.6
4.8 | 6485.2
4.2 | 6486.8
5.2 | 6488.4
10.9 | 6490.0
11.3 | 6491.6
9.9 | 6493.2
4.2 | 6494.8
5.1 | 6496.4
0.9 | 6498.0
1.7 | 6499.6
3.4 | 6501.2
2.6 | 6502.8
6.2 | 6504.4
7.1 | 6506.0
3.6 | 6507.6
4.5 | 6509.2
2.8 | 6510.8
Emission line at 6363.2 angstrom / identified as H-beta 4861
